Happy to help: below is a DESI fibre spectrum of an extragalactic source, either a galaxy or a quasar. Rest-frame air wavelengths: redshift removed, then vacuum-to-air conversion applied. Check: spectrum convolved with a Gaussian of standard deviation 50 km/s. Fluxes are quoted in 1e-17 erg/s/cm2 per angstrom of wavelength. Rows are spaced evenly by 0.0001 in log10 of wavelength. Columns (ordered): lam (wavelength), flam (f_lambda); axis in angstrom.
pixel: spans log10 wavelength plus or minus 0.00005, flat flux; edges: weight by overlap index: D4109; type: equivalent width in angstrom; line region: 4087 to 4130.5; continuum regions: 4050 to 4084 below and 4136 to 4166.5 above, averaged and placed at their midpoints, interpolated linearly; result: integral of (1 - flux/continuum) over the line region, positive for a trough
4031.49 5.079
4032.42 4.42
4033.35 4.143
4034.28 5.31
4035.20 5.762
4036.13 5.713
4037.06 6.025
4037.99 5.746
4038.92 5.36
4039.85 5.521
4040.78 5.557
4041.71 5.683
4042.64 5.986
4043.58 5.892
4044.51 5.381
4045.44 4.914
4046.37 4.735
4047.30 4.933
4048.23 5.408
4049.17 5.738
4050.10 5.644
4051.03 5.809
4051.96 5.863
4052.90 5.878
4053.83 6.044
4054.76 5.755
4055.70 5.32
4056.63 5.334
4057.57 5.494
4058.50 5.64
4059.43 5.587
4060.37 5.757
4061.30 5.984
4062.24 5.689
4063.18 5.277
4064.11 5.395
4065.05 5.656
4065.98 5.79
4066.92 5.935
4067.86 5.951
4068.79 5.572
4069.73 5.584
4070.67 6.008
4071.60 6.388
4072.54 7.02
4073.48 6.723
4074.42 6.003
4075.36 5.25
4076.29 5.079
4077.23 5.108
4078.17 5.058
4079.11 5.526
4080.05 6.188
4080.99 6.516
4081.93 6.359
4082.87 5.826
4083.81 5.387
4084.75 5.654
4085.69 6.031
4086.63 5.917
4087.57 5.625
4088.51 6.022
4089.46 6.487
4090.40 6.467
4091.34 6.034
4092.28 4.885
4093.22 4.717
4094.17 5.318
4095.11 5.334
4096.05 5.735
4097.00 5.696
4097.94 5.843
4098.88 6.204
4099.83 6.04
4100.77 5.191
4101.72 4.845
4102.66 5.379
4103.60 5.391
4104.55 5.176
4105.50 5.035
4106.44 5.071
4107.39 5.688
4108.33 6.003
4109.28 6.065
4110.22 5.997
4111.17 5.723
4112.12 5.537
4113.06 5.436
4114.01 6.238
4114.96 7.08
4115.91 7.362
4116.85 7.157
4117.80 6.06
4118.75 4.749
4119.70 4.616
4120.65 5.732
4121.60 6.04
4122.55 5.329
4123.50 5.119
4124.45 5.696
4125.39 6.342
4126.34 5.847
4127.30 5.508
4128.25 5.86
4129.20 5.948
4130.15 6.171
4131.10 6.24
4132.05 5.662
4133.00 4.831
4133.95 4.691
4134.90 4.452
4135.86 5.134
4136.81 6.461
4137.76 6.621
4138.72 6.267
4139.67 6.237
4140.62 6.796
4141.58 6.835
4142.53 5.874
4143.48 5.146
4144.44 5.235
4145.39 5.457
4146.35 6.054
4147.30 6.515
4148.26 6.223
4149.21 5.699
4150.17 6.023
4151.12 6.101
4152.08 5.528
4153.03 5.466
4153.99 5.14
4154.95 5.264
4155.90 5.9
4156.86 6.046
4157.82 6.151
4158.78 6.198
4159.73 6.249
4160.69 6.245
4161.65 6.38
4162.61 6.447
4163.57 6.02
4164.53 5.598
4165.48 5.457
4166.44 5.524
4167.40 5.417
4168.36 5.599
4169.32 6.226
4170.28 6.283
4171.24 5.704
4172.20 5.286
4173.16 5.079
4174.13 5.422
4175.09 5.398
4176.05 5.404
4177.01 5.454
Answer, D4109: 1.02 angstrom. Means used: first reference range 5.77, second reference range 5.97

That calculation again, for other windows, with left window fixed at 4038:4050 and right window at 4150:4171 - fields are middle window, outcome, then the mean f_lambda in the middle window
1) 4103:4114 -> 0.2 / 5.58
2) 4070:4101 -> -1.2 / 5.81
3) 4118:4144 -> 0.2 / 5.71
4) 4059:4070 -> -0.3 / 5.68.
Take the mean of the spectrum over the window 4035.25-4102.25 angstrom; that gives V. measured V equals 5.69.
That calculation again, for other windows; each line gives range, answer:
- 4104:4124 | 5.77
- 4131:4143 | 5.84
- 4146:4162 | 5.95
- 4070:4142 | 5.79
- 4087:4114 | 5.62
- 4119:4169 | 5.79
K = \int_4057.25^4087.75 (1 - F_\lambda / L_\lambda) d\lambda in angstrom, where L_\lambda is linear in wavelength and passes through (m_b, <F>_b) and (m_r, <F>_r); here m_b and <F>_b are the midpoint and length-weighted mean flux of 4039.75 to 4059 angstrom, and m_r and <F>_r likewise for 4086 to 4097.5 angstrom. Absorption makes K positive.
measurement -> -0.89 angstrom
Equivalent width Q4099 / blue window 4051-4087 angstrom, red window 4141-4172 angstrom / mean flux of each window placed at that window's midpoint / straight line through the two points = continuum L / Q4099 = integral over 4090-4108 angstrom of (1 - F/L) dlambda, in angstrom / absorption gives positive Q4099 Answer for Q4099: 1.04 angstrom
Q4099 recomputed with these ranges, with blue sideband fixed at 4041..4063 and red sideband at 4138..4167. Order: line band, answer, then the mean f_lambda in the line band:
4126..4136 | 0.63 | 5.49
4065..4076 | -0.67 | 5.99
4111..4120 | -0.35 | 6.03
